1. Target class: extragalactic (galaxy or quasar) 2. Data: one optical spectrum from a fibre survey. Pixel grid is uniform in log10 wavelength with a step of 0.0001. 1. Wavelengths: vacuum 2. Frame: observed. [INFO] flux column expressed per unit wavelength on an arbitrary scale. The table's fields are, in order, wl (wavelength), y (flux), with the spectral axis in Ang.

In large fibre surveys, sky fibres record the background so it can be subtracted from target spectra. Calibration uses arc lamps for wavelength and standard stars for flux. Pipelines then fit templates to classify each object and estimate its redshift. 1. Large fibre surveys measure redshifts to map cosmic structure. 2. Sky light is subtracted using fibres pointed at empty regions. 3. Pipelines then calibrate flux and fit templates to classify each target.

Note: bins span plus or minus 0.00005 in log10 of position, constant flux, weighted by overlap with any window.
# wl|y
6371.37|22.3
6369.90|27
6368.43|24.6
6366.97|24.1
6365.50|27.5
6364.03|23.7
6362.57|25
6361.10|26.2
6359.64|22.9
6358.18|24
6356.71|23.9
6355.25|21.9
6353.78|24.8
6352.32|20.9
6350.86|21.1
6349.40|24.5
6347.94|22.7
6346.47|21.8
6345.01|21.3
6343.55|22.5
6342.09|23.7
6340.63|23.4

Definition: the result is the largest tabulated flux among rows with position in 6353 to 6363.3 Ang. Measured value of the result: 26.2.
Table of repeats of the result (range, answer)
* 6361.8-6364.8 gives 25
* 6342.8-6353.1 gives 24.5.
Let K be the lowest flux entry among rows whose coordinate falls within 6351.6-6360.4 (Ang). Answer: 20.9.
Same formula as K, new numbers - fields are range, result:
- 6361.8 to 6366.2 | 23.7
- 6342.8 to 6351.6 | 21.1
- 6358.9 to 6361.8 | 22.9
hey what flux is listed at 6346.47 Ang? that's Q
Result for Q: 21.8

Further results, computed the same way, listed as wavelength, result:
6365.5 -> 27.5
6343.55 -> 22.5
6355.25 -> 21.9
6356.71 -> 23.9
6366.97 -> 24.1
